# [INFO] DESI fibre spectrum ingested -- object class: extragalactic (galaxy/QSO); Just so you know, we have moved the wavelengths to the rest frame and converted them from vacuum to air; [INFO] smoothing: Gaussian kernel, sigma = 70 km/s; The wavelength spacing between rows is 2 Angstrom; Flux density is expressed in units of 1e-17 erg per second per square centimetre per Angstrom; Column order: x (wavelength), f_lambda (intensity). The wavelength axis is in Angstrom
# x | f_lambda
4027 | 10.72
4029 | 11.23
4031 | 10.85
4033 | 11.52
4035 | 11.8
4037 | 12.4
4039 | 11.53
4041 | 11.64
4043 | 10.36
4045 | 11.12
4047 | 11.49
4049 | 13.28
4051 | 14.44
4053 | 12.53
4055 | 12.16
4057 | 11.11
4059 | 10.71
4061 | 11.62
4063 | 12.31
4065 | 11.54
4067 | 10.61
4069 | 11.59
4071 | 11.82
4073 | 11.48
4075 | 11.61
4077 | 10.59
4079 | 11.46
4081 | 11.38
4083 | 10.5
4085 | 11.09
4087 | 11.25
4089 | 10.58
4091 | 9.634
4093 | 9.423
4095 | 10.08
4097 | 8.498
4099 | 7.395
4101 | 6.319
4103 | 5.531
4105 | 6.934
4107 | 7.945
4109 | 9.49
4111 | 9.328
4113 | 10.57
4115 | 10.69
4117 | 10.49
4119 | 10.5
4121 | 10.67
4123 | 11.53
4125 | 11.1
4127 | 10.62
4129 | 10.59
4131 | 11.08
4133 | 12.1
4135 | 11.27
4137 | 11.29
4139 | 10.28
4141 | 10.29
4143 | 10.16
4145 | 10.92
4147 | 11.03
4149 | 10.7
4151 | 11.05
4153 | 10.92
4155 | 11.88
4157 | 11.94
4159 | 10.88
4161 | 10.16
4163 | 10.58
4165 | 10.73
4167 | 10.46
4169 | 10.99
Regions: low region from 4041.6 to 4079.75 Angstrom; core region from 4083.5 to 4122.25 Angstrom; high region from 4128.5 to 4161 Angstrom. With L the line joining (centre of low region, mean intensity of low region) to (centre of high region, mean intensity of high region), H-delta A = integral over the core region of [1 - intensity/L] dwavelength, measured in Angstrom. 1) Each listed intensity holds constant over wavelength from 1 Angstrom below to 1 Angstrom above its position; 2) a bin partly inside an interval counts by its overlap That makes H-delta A 6.9 Angstrom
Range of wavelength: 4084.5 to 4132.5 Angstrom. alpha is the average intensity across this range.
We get 9.65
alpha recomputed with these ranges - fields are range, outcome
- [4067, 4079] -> 11.4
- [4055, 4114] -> 10.1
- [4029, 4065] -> 11.8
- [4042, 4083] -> 11.6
